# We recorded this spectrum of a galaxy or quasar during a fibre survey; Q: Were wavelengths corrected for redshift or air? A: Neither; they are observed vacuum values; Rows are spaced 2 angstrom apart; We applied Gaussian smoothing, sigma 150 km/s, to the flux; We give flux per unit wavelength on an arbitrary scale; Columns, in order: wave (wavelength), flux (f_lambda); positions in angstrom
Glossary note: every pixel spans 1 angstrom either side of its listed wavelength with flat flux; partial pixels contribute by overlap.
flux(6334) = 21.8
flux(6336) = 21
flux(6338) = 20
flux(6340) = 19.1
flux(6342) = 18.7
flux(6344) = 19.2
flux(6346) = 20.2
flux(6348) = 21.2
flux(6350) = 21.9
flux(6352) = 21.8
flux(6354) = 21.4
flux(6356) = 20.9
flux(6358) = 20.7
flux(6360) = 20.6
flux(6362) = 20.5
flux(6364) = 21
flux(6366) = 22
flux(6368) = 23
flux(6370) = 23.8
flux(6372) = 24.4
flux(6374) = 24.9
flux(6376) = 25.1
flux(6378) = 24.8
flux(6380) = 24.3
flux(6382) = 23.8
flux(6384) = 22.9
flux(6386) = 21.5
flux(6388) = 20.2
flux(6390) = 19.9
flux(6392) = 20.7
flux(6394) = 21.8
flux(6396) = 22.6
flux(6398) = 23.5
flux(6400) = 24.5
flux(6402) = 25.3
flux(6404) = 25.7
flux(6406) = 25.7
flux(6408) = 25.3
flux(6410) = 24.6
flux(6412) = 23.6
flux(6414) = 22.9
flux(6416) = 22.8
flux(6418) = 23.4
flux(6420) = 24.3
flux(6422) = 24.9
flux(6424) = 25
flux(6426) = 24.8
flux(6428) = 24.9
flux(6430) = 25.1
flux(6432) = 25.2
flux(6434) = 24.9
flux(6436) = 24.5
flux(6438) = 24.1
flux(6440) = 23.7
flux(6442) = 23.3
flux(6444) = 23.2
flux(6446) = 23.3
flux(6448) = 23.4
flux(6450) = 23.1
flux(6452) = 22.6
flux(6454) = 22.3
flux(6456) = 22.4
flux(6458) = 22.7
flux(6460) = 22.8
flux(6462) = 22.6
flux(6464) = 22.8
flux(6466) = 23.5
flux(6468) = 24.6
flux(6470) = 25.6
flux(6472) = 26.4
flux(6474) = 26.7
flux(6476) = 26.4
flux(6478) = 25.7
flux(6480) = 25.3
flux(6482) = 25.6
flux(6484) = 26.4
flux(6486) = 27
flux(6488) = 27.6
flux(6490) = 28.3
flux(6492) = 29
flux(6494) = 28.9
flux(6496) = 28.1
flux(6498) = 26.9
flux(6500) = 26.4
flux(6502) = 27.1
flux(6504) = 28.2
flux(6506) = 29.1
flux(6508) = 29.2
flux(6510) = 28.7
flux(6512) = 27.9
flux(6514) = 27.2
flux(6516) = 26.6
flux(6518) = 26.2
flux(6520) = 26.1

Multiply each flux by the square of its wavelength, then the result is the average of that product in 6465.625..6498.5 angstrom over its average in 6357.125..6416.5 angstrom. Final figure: 1.2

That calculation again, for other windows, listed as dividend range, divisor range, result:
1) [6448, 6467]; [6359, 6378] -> 1.02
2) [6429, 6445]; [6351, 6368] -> 1.17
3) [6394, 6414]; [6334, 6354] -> 1.21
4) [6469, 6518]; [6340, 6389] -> 1.29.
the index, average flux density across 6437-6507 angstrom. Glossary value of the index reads 25.3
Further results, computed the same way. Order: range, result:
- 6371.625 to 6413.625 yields 23.6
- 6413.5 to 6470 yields 23.7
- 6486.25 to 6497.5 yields 28.2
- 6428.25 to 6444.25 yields 24.3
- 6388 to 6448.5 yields 23.8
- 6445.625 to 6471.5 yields 23.3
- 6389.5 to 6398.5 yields 21.7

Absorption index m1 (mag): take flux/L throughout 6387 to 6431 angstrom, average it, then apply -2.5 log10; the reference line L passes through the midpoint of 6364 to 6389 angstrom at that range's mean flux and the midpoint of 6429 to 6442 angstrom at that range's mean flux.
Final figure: 0.01 mag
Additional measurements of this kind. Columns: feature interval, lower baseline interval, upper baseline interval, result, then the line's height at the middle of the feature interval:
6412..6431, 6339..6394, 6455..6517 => -0.015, 23.9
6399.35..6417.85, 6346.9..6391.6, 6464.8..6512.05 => -0.028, 23.8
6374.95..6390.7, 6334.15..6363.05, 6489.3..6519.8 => -0.036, 22.1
